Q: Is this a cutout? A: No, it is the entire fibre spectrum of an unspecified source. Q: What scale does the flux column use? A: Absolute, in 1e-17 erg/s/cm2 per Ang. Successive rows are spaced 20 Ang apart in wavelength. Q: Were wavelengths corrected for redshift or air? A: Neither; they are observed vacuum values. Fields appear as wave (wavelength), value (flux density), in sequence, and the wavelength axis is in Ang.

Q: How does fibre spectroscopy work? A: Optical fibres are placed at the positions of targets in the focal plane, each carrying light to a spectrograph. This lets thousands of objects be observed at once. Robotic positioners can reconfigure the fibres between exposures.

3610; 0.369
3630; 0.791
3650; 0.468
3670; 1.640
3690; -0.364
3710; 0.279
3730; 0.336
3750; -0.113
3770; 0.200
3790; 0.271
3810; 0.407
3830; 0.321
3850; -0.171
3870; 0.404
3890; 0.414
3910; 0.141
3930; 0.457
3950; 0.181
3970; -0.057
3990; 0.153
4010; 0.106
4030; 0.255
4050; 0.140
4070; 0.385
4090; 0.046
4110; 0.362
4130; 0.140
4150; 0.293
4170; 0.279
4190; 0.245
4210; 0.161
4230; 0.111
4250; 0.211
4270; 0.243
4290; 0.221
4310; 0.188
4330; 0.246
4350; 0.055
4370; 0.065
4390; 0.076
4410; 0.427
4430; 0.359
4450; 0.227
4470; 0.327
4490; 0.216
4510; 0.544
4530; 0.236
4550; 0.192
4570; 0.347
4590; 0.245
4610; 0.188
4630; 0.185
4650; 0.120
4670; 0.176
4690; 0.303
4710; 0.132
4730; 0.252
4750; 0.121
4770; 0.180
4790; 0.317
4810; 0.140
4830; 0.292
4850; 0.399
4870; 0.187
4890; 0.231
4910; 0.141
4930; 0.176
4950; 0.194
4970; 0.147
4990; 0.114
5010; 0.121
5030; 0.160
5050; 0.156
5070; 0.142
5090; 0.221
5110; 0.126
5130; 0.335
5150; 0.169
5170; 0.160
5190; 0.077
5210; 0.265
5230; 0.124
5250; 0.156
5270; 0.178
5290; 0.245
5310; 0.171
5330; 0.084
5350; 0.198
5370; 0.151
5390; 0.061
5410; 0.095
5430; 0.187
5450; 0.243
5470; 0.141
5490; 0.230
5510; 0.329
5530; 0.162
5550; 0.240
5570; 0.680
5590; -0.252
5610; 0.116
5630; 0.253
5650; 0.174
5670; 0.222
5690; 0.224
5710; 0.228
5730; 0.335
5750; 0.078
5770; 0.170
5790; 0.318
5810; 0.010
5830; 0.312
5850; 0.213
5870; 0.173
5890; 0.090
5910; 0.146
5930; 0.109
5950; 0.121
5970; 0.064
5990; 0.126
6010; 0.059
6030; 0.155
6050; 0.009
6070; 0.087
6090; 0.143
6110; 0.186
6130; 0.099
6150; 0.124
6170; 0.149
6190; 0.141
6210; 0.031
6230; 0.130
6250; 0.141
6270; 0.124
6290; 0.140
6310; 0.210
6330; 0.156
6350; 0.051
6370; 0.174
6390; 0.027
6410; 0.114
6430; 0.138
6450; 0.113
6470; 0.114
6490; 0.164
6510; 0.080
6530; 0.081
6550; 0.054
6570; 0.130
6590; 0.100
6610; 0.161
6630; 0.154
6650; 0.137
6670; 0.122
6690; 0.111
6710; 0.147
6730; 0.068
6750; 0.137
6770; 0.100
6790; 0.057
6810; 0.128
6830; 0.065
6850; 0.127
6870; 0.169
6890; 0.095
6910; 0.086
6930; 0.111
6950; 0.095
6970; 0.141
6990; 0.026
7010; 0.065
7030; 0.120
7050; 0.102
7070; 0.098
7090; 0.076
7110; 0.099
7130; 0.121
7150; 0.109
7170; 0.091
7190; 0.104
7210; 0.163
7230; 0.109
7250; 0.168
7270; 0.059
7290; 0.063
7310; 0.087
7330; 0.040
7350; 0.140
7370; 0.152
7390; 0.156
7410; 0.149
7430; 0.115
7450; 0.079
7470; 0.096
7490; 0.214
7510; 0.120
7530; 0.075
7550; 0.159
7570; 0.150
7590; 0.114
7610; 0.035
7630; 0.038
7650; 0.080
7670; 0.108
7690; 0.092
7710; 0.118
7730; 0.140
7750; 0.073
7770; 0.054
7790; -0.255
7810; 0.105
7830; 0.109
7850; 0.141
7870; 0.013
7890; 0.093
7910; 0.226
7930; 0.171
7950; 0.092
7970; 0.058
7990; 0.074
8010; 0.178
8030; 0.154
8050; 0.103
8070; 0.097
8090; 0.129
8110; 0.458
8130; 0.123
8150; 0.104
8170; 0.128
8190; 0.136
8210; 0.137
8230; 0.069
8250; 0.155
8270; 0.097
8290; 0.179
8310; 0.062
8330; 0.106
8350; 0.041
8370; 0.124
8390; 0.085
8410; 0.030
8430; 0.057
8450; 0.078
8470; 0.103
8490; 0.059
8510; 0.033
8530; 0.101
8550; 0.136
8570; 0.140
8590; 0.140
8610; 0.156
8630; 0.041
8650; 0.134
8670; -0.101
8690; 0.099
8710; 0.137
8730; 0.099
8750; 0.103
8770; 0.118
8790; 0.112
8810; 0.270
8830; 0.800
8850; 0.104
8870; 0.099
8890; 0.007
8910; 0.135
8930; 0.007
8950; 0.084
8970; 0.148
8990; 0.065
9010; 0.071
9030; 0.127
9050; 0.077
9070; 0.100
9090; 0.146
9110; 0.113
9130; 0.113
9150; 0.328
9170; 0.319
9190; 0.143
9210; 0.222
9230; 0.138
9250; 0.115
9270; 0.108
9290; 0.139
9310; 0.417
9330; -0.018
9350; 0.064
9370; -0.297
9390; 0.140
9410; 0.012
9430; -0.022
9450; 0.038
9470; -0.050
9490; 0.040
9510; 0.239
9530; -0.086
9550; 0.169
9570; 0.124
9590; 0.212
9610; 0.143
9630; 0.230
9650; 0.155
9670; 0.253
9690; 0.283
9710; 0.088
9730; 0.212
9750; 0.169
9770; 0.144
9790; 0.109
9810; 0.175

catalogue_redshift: 1.367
